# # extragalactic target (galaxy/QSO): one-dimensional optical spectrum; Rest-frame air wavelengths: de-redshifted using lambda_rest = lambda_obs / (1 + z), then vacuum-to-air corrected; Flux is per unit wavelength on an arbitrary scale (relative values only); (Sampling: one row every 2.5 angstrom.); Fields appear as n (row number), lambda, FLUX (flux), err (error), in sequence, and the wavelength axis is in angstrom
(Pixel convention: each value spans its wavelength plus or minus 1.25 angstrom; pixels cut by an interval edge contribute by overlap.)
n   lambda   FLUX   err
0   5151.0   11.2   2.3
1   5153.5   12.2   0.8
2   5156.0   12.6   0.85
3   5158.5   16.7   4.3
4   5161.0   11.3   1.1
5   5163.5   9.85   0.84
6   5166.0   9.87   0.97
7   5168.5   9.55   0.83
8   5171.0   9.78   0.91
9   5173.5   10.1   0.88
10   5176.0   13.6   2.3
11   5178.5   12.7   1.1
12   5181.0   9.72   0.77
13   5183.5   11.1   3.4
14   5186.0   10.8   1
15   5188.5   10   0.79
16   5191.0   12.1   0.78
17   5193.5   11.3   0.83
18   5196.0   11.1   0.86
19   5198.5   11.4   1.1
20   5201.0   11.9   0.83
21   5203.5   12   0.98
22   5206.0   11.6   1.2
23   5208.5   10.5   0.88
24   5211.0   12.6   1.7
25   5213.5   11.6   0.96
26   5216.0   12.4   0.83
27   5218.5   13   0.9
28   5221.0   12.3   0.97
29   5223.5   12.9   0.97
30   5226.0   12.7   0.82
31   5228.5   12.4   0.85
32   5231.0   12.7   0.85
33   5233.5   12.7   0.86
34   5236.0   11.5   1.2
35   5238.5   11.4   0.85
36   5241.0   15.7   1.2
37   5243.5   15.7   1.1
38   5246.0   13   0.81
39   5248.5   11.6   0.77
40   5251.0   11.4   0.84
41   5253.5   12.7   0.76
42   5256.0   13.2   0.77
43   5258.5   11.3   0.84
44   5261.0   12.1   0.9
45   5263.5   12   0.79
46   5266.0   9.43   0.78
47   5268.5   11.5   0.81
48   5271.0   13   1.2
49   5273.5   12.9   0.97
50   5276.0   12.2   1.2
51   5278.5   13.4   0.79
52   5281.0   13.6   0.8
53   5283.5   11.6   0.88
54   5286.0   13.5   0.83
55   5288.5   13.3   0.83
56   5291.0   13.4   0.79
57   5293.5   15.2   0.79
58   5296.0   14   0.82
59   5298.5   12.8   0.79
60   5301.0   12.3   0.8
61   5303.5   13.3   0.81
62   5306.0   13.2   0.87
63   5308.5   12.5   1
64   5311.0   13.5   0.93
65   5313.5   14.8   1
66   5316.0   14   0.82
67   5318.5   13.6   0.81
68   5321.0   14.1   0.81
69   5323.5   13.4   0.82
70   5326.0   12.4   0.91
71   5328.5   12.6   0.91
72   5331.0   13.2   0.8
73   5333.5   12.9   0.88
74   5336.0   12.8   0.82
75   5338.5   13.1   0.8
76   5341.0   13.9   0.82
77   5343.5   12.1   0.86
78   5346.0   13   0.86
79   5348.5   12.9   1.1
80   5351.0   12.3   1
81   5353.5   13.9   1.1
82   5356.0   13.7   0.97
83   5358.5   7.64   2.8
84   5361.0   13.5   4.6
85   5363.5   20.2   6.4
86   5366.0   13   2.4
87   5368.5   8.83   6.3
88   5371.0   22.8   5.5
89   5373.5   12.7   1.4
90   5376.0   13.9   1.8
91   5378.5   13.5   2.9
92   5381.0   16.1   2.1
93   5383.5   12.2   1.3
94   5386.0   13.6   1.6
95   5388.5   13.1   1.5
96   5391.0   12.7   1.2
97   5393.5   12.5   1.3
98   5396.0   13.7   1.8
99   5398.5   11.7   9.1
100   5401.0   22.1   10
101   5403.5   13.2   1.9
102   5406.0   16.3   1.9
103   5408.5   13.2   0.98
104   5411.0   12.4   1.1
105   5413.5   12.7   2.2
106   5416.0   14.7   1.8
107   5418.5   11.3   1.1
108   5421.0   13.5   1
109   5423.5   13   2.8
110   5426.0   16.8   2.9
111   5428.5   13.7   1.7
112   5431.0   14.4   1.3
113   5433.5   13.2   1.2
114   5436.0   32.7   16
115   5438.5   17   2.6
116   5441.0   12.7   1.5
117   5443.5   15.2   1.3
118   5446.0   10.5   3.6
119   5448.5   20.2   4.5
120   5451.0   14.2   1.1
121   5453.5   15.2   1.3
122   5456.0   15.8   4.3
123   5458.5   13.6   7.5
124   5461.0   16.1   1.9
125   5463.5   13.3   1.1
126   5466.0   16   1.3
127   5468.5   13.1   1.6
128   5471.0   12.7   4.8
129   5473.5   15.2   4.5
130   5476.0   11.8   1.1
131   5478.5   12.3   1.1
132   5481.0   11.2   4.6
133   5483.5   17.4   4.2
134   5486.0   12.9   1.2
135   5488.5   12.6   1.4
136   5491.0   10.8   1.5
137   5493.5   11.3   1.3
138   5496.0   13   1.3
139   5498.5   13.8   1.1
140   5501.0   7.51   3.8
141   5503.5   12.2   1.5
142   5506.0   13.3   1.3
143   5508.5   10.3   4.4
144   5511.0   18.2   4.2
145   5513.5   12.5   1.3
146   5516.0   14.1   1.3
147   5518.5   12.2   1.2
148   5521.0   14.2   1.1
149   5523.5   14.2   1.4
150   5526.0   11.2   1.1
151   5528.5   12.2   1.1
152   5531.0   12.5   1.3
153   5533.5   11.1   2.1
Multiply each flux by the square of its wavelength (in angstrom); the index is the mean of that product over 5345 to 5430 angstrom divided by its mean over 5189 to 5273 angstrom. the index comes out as 1.20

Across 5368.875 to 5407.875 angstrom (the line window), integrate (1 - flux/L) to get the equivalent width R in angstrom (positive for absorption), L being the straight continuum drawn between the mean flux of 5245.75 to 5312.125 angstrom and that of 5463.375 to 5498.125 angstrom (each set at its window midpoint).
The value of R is -4.9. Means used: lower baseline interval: 12.7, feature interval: 14.5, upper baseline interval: 13.1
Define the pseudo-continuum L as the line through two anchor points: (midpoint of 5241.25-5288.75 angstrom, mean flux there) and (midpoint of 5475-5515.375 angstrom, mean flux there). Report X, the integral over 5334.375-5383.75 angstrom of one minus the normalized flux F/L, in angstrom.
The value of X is -4.2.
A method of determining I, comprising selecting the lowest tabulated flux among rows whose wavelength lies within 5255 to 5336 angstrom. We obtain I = 9.43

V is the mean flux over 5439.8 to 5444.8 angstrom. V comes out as 13.9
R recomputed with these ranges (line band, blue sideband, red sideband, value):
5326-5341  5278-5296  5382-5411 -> 0.8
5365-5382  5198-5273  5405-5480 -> -0.6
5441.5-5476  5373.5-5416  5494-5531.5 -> -3.3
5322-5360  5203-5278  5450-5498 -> 0.6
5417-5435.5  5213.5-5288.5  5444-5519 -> -1.7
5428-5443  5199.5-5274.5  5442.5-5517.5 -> -4.6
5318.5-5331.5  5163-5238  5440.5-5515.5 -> -0.8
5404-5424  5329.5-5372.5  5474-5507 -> -0.6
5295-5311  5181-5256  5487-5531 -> -1.0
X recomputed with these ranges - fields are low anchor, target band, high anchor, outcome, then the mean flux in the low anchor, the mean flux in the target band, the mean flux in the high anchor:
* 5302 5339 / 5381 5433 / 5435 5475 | 3.4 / 13.3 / 13.9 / 15.7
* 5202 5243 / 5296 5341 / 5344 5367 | -0.6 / 12.4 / 13.2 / 13.3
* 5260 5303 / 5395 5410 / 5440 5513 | -2.0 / 12.7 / 15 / 13.5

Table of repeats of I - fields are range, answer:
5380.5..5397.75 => 12.2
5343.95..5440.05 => 7.64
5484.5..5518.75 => 7.51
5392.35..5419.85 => 11.3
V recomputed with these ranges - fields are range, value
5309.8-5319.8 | 14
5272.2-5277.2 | 12.6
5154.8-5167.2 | 12.1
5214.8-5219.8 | 12.7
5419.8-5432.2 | 14.3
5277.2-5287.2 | 13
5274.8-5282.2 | 13.1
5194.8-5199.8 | 11.3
